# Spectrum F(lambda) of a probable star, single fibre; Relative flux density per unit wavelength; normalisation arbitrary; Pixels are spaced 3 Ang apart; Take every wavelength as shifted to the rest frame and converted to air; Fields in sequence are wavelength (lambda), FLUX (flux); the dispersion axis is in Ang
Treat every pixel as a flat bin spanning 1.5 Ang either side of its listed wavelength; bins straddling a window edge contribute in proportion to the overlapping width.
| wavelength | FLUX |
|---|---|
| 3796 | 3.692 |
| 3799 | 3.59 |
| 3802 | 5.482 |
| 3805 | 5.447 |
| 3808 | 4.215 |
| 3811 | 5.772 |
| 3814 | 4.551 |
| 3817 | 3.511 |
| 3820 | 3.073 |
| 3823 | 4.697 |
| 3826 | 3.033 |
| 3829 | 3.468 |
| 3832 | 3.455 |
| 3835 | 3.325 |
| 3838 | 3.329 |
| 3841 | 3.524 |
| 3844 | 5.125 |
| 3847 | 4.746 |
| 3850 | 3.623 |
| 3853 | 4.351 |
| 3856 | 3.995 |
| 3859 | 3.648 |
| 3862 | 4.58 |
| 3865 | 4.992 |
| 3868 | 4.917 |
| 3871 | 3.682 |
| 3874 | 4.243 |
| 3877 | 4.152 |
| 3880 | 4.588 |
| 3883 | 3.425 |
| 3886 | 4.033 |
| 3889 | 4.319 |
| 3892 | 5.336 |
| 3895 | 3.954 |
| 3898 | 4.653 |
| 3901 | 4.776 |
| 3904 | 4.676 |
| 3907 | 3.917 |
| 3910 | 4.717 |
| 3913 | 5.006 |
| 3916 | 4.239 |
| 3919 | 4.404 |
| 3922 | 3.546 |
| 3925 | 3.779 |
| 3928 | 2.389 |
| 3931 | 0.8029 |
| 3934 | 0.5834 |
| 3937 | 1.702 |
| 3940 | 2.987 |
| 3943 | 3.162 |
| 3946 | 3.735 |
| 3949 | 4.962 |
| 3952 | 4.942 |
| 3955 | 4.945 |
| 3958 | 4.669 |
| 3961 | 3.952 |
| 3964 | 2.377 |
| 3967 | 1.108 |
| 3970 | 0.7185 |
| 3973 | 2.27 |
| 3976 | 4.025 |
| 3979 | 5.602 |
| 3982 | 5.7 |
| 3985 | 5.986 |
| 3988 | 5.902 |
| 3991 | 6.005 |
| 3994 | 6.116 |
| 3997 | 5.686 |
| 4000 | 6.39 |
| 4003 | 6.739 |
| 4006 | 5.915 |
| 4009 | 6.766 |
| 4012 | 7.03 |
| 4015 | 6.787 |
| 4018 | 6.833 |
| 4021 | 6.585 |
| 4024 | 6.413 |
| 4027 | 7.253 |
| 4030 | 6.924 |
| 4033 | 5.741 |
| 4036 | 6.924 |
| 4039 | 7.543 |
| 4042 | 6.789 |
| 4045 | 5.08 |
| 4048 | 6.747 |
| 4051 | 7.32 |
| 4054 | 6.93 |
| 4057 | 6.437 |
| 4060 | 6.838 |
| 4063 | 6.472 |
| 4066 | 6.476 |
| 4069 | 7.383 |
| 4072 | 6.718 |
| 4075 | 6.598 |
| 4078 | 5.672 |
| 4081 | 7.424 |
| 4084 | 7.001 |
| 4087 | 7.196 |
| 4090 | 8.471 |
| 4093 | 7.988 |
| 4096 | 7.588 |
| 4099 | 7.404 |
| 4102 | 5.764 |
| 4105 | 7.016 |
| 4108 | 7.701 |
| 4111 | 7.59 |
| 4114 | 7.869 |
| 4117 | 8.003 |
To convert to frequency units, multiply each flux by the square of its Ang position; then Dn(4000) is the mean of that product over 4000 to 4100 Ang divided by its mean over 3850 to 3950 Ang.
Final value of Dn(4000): 1.91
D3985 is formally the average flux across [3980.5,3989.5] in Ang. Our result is 5.86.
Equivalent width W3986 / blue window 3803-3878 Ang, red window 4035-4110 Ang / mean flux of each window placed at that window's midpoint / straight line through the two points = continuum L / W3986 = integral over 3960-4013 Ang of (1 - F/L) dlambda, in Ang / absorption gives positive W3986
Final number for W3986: 9.5 Ang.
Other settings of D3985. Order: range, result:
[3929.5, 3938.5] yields 1.03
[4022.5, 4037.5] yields 6.65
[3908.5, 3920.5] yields 4.59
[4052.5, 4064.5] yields 6.67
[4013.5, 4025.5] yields 6.65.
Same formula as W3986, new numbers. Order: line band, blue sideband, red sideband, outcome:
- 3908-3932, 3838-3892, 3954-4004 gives 3.9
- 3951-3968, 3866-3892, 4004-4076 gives 5.4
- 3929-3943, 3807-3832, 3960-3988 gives 7.5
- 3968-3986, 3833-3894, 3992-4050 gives 6.1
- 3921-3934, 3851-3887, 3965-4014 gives 6.4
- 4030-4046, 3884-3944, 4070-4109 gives -1.1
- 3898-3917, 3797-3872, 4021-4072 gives 1.8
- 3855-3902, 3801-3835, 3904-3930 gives -3.1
